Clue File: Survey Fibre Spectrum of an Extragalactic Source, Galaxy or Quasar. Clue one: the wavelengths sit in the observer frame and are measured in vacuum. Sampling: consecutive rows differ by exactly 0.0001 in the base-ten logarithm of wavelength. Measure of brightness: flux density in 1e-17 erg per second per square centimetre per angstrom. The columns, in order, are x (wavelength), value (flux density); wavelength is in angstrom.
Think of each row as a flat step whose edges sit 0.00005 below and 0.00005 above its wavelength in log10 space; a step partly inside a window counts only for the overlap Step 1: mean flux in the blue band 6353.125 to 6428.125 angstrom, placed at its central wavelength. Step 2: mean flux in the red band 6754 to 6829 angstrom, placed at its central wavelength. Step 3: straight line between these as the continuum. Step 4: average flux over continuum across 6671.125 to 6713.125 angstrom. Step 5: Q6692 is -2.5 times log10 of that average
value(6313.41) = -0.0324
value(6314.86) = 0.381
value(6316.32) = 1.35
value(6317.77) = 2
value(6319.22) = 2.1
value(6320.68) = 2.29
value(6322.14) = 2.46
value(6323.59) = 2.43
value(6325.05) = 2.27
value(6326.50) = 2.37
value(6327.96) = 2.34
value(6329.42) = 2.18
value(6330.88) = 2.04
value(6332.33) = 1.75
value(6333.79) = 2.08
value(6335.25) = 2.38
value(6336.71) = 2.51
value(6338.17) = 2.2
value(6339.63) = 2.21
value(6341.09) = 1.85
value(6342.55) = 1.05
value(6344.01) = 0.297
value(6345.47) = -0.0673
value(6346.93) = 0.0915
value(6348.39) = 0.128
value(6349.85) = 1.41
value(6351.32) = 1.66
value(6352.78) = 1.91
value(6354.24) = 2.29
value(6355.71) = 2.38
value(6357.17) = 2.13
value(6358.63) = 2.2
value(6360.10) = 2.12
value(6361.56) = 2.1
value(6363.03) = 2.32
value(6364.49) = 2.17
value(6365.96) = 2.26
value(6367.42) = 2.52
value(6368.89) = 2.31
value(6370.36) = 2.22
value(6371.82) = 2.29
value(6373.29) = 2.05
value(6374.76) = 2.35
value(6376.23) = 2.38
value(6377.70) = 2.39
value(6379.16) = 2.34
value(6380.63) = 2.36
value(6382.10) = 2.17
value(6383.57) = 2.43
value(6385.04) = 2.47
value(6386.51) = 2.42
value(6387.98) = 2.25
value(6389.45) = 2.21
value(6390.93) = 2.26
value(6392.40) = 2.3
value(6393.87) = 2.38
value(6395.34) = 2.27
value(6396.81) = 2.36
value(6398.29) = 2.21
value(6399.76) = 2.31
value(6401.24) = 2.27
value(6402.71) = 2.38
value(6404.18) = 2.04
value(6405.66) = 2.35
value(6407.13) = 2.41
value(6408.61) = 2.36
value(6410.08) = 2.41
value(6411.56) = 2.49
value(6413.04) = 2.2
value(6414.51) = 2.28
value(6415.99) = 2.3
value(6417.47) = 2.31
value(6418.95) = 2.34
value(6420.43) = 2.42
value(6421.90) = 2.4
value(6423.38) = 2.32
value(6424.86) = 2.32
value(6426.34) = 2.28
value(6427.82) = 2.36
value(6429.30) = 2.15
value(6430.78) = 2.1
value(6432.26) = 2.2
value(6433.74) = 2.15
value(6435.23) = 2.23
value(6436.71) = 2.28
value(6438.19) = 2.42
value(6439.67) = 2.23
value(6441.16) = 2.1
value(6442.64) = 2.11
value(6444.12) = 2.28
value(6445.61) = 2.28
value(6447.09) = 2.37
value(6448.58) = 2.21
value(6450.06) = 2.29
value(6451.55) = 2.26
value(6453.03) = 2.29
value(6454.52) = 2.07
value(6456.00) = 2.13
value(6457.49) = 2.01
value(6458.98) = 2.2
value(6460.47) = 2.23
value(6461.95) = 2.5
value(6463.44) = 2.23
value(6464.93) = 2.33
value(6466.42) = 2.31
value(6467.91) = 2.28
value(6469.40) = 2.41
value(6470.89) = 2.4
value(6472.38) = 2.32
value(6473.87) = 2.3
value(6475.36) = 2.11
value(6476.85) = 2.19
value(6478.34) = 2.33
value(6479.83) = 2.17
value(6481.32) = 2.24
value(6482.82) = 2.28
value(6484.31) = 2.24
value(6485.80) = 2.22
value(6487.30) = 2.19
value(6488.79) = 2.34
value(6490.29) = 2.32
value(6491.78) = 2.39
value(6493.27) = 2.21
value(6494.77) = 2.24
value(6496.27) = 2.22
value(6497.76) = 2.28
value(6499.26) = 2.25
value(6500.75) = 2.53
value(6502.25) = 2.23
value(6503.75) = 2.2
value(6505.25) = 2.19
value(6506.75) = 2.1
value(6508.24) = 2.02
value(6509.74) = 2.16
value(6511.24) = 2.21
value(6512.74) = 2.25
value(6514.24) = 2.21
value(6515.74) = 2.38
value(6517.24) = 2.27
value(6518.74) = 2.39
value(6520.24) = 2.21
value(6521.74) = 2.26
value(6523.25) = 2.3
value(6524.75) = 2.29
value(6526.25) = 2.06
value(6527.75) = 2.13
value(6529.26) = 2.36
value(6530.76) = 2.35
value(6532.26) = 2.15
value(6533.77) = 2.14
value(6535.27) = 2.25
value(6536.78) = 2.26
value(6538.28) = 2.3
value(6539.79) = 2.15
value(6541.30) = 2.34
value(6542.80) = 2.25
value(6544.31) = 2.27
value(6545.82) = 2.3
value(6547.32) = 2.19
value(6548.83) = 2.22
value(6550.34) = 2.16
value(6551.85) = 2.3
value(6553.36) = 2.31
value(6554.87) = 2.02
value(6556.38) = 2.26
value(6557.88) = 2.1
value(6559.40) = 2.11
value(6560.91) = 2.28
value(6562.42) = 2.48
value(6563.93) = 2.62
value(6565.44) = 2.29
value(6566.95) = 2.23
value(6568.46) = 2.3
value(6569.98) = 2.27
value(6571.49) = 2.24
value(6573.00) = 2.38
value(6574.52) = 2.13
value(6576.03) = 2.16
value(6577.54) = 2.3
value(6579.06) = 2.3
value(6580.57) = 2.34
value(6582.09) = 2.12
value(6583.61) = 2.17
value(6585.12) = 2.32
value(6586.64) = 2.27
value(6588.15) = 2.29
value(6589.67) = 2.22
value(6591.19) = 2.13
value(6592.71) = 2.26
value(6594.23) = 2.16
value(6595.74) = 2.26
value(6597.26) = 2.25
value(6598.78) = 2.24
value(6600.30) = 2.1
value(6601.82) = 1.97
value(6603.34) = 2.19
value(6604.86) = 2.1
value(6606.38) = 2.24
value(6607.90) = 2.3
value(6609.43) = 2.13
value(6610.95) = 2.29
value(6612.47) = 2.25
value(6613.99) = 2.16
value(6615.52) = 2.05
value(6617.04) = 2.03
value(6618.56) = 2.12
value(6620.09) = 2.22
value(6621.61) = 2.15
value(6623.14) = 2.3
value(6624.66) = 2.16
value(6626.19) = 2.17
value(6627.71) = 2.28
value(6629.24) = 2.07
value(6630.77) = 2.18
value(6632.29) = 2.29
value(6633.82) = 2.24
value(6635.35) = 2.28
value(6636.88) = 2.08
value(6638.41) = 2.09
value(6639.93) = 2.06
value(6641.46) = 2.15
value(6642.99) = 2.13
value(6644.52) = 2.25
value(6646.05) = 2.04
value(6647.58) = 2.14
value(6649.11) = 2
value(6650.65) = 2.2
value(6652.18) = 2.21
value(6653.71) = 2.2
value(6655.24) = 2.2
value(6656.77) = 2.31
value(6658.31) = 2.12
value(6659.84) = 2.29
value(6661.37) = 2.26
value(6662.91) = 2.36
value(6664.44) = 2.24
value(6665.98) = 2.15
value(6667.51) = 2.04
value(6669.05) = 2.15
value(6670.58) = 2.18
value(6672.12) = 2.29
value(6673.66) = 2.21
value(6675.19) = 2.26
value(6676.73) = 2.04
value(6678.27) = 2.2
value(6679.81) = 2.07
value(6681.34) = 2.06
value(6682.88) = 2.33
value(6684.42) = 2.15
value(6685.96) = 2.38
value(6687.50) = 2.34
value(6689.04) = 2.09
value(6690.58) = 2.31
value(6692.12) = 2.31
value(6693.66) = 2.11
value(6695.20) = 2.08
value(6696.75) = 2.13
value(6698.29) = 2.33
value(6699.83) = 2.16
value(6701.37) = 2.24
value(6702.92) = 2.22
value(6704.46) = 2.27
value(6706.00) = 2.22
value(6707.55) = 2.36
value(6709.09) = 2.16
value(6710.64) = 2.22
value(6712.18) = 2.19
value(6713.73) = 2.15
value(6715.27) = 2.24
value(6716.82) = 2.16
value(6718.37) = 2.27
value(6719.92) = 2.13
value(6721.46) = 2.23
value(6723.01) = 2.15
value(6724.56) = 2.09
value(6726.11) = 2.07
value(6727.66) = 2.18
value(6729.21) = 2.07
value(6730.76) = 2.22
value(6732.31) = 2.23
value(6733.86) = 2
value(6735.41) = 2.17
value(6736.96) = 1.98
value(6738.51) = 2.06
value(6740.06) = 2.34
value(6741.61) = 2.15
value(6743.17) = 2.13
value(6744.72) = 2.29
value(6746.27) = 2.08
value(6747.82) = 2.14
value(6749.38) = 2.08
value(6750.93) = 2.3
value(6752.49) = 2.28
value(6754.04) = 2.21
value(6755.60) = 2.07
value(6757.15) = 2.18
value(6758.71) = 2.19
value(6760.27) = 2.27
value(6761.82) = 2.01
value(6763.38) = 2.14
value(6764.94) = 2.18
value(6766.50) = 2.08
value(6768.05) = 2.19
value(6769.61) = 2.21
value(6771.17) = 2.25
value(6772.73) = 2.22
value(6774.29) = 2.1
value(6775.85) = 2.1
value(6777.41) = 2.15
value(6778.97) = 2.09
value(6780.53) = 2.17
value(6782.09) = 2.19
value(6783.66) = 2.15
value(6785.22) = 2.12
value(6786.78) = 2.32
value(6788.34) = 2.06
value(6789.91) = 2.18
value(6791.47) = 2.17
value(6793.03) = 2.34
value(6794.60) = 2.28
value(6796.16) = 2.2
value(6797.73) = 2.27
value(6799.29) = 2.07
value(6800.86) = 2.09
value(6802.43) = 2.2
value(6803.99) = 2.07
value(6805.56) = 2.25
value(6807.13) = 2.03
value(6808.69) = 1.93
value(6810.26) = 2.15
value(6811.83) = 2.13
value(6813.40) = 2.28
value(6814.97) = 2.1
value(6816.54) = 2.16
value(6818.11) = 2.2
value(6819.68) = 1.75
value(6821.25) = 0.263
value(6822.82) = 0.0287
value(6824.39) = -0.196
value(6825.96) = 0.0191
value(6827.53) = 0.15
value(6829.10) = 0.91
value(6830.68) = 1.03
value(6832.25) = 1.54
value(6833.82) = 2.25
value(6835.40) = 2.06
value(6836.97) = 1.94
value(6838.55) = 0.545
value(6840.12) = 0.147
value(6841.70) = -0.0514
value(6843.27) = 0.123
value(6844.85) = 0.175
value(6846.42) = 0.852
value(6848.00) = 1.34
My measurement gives -0.10 mag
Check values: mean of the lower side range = 2.3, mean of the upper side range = 1.92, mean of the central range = 2.21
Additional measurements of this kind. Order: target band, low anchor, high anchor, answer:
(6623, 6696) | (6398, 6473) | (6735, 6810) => 0.01 mag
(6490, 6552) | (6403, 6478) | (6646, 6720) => 0.00 mag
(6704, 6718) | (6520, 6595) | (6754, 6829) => -0.10 mag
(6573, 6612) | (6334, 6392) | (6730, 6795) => -0.06 mag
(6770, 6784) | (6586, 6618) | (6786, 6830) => -0.20 mag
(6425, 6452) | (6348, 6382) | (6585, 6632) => -0.05 mag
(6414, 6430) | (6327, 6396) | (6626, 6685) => -0.14 mag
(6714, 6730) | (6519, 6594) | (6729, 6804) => 0.01 mag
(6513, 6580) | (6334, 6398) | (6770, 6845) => -0.20 mag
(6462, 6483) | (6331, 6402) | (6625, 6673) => -0.10 mag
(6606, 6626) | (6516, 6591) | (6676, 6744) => 0.02 mag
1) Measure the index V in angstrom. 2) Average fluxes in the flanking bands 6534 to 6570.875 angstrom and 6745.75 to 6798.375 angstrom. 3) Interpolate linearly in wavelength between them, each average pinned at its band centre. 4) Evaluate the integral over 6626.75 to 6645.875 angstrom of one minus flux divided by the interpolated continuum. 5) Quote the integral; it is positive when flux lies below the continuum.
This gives 0.5 angstrom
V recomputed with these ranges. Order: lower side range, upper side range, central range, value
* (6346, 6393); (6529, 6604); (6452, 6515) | -2.1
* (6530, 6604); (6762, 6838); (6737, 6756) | -2.2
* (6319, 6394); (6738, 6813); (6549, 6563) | -0.8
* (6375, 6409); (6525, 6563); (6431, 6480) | 0.7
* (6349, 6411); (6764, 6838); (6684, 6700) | -2.2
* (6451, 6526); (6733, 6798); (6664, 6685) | 0.3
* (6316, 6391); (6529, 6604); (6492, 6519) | -0.8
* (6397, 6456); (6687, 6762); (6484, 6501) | -0.2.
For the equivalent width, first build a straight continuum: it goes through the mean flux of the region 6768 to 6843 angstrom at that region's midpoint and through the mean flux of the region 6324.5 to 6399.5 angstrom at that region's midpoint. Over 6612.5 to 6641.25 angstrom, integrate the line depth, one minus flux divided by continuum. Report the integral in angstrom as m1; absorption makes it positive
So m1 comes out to -4.9 angstrom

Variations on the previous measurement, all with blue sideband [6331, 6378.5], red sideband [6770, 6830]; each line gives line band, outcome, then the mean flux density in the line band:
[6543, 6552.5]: -1.9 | 2.24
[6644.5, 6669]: -4.4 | 2.18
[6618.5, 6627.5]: -1.7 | 2.2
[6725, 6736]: -1.7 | 2.13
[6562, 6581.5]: -4.7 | 2.31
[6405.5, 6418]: -3.2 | 2.35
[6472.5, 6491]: -3.8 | 2.25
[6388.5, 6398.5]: -2.2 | 2.29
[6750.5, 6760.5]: -2.0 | 2.21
